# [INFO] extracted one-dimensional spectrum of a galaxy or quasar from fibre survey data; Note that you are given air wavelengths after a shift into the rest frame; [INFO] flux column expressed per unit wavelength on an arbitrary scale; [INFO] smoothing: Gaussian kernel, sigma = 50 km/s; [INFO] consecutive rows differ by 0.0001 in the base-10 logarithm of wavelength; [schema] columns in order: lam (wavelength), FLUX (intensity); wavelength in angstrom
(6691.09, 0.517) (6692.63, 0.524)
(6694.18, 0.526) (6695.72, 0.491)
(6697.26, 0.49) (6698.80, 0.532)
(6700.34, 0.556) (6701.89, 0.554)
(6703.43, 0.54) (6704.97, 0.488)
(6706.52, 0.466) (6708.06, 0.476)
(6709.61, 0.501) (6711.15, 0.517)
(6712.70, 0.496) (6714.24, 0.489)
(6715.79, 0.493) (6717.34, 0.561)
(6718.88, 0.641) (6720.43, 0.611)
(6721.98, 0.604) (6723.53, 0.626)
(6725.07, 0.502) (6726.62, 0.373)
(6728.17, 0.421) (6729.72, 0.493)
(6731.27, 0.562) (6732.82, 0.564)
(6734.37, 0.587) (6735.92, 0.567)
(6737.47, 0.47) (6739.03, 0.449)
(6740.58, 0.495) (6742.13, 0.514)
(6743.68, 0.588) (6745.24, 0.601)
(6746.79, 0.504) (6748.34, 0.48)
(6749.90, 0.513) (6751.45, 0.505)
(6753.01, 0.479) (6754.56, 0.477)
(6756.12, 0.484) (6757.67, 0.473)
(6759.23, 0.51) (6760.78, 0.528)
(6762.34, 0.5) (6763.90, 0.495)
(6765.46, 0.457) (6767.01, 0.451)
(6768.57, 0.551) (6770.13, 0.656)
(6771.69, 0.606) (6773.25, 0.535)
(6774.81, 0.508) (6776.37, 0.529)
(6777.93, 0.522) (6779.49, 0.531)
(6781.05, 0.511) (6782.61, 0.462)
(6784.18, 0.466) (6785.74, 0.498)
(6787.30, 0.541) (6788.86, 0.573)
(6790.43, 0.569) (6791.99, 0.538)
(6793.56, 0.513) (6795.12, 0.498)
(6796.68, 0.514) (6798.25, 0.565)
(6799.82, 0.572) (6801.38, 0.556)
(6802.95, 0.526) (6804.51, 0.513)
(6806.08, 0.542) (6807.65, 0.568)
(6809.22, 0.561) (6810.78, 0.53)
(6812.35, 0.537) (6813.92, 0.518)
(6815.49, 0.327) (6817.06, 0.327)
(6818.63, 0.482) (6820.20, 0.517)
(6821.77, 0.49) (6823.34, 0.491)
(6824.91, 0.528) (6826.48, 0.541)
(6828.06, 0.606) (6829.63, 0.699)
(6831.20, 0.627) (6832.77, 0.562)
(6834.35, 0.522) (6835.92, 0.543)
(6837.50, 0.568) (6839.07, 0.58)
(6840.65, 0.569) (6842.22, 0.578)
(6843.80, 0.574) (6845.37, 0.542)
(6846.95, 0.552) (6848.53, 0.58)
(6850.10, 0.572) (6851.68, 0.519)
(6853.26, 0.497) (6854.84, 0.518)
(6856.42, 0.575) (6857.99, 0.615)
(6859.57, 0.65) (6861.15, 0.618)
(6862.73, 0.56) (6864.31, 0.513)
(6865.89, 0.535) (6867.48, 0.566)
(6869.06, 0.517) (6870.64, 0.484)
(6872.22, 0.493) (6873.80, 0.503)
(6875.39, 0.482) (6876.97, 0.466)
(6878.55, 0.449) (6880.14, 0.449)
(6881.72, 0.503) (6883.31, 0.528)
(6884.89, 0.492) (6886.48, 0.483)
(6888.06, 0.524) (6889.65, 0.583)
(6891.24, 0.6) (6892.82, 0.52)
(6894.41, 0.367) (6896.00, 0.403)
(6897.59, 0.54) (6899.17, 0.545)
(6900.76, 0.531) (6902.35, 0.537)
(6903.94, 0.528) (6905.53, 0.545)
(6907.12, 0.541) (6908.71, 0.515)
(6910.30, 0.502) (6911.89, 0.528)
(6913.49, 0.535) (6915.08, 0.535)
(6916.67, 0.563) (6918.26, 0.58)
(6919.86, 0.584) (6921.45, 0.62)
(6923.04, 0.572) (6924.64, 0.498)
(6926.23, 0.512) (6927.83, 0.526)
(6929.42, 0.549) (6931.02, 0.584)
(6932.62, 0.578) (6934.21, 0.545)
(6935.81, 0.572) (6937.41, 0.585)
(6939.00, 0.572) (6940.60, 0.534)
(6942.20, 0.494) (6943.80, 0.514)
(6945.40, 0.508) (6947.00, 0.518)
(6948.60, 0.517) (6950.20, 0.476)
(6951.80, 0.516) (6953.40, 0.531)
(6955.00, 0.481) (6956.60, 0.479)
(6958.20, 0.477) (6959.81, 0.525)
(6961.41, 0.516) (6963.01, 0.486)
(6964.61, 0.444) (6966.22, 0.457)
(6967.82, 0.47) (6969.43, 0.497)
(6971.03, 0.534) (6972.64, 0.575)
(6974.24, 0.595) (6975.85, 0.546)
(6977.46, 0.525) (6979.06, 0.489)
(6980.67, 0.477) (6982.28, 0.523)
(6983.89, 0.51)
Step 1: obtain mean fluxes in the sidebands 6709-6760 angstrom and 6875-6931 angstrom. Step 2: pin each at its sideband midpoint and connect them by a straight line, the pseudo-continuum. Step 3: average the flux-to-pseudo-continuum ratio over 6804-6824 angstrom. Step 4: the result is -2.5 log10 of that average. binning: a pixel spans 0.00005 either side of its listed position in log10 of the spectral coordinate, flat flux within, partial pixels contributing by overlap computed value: 0.06 mag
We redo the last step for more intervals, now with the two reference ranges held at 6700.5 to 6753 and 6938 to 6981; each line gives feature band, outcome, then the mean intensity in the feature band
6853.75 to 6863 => -0.14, 0.588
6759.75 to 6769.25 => 0.05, 0.497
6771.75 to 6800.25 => -0.01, 0.526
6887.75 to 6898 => 0.02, 0.503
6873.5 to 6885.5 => 0.07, 0.483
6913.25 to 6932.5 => -0.09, 0.556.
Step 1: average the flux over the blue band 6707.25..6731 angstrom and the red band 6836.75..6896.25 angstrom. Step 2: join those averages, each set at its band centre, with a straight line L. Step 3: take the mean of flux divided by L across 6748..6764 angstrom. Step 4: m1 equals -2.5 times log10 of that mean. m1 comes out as 0.06 mag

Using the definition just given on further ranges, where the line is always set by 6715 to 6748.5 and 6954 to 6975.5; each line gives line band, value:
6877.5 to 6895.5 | 0.03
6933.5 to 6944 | -0.08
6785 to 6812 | -0.03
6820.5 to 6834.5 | -0.08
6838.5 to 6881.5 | -0.04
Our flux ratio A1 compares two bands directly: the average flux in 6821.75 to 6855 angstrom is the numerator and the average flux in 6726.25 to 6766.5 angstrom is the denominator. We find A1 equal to 1.11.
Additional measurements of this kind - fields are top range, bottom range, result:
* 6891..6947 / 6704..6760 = 1.04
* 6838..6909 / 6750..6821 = 1.03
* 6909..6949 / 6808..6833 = 1.04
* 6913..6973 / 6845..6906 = 1.00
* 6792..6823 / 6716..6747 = 0.95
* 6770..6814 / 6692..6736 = 1.02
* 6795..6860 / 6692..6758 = 1.04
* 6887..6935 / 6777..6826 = 1.05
